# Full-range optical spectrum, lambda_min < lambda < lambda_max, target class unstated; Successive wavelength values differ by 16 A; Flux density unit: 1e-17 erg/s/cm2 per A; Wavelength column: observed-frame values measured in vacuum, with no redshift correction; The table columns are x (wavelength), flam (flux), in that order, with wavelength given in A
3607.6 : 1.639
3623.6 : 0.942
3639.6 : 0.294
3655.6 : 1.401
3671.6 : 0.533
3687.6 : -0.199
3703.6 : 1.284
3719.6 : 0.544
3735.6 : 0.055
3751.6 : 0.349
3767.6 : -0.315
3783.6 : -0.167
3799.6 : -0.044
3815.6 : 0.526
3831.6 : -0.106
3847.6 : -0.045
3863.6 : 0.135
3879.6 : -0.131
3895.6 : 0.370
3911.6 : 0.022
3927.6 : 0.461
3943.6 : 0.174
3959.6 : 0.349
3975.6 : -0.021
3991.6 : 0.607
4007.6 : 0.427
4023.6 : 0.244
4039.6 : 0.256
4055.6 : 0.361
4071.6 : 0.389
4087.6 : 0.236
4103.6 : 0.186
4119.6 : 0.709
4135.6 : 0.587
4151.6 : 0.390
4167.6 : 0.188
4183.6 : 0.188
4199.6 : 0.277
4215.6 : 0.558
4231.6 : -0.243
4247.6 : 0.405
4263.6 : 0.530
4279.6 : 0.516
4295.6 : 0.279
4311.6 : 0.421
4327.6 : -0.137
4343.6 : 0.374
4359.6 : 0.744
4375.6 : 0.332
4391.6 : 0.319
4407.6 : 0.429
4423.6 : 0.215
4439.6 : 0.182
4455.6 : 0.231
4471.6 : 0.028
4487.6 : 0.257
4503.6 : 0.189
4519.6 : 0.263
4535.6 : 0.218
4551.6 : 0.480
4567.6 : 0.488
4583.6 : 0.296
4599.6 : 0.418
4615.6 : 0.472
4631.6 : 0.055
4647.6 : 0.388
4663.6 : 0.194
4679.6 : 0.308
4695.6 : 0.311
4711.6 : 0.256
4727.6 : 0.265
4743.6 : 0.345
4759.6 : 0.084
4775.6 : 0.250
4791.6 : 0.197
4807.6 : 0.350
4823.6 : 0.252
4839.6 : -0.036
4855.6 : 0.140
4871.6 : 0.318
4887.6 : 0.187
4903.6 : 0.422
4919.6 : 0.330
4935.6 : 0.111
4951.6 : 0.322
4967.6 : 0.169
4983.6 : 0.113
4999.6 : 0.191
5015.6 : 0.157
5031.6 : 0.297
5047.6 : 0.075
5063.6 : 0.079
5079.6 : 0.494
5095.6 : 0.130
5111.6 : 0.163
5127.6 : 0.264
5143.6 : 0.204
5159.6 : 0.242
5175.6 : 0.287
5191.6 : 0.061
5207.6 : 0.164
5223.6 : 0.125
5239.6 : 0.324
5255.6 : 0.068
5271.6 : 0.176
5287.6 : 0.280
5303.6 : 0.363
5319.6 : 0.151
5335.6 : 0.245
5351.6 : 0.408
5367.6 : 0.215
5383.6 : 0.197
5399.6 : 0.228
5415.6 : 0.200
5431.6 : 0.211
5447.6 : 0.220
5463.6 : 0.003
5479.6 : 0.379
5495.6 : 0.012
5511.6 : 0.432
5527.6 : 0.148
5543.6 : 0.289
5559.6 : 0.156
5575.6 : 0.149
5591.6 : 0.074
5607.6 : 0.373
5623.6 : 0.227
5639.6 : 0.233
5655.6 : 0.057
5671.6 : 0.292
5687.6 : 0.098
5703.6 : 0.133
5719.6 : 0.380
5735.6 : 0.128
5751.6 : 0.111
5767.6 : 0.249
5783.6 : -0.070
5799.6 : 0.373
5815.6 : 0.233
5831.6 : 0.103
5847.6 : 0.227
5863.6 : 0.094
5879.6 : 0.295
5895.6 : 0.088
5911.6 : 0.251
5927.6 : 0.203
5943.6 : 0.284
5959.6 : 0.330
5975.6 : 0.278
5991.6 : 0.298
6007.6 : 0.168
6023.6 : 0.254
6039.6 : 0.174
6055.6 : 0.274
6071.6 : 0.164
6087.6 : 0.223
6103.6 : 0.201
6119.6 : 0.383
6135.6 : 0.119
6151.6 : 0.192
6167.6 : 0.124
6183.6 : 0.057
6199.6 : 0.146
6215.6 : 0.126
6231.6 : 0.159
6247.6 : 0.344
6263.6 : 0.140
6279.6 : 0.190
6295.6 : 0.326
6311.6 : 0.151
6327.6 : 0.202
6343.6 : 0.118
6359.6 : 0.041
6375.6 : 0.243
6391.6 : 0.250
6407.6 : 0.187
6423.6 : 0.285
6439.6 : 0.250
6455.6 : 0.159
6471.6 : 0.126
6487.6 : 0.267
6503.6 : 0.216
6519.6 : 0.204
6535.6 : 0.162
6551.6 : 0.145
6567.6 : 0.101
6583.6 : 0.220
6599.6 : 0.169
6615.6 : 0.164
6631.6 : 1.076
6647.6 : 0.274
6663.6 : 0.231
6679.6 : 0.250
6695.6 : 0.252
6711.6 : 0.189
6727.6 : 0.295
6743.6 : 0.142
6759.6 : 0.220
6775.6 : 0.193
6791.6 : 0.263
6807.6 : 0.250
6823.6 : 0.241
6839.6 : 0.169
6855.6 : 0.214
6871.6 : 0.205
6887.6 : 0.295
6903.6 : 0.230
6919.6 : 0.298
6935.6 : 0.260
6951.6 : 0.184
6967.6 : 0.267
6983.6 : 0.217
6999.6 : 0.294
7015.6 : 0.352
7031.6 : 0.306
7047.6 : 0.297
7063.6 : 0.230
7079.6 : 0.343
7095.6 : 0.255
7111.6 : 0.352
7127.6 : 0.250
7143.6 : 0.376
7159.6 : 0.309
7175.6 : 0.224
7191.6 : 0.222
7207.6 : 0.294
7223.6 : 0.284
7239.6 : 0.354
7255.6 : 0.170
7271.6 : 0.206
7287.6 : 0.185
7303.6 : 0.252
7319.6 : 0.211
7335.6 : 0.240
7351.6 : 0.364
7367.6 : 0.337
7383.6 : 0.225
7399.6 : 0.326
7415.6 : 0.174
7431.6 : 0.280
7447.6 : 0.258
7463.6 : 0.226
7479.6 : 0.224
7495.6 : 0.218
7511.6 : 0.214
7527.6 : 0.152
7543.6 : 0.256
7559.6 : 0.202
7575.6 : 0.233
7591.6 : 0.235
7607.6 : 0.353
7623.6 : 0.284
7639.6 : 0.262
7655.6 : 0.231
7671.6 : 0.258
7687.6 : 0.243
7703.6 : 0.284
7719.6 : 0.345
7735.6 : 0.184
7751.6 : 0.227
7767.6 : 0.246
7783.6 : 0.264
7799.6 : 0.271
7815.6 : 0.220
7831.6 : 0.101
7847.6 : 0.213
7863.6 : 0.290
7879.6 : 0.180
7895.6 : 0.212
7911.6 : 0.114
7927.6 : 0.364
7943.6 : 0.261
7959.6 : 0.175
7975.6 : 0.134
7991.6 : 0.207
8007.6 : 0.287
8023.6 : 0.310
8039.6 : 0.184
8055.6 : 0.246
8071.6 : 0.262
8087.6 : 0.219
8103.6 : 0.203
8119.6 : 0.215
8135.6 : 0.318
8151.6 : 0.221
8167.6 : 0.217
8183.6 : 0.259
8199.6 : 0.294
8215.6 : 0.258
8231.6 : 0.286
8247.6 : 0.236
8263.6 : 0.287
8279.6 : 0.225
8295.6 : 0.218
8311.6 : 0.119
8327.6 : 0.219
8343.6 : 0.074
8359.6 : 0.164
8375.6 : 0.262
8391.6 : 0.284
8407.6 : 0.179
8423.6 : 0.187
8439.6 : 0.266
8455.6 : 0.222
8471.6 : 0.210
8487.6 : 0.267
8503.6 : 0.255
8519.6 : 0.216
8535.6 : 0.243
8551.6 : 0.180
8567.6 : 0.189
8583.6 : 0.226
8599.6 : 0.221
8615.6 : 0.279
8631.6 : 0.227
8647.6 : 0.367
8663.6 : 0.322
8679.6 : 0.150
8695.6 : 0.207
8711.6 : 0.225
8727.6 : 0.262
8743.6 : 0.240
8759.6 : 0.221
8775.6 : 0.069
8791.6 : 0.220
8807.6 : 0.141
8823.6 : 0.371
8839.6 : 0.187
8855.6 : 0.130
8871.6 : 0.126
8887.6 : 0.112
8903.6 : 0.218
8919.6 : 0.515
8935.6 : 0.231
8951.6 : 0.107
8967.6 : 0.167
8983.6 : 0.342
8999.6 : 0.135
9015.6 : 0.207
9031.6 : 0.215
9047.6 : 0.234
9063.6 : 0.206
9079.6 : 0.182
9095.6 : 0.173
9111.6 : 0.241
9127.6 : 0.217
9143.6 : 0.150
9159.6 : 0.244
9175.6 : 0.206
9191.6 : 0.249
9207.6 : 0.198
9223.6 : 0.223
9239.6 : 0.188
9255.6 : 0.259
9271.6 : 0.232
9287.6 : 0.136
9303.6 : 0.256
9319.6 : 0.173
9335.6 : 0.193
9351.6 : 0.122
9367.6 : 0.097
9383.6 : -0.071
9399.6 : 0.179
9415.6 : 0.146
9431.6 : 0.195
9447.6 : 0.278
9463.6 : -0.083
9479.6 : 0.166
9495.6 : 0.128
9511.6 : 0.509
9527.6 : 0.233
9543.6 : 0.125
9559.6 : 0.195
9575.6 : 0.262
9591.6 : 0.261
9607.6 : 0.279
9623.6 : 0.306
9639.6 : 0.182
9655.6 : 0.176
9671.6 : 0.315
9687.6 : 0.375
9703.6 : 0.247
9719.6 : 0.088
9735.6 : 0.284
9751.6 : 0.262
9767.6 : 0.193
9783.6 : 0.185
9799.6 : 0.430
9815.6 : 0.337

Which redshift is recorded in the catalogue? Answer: 0.780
